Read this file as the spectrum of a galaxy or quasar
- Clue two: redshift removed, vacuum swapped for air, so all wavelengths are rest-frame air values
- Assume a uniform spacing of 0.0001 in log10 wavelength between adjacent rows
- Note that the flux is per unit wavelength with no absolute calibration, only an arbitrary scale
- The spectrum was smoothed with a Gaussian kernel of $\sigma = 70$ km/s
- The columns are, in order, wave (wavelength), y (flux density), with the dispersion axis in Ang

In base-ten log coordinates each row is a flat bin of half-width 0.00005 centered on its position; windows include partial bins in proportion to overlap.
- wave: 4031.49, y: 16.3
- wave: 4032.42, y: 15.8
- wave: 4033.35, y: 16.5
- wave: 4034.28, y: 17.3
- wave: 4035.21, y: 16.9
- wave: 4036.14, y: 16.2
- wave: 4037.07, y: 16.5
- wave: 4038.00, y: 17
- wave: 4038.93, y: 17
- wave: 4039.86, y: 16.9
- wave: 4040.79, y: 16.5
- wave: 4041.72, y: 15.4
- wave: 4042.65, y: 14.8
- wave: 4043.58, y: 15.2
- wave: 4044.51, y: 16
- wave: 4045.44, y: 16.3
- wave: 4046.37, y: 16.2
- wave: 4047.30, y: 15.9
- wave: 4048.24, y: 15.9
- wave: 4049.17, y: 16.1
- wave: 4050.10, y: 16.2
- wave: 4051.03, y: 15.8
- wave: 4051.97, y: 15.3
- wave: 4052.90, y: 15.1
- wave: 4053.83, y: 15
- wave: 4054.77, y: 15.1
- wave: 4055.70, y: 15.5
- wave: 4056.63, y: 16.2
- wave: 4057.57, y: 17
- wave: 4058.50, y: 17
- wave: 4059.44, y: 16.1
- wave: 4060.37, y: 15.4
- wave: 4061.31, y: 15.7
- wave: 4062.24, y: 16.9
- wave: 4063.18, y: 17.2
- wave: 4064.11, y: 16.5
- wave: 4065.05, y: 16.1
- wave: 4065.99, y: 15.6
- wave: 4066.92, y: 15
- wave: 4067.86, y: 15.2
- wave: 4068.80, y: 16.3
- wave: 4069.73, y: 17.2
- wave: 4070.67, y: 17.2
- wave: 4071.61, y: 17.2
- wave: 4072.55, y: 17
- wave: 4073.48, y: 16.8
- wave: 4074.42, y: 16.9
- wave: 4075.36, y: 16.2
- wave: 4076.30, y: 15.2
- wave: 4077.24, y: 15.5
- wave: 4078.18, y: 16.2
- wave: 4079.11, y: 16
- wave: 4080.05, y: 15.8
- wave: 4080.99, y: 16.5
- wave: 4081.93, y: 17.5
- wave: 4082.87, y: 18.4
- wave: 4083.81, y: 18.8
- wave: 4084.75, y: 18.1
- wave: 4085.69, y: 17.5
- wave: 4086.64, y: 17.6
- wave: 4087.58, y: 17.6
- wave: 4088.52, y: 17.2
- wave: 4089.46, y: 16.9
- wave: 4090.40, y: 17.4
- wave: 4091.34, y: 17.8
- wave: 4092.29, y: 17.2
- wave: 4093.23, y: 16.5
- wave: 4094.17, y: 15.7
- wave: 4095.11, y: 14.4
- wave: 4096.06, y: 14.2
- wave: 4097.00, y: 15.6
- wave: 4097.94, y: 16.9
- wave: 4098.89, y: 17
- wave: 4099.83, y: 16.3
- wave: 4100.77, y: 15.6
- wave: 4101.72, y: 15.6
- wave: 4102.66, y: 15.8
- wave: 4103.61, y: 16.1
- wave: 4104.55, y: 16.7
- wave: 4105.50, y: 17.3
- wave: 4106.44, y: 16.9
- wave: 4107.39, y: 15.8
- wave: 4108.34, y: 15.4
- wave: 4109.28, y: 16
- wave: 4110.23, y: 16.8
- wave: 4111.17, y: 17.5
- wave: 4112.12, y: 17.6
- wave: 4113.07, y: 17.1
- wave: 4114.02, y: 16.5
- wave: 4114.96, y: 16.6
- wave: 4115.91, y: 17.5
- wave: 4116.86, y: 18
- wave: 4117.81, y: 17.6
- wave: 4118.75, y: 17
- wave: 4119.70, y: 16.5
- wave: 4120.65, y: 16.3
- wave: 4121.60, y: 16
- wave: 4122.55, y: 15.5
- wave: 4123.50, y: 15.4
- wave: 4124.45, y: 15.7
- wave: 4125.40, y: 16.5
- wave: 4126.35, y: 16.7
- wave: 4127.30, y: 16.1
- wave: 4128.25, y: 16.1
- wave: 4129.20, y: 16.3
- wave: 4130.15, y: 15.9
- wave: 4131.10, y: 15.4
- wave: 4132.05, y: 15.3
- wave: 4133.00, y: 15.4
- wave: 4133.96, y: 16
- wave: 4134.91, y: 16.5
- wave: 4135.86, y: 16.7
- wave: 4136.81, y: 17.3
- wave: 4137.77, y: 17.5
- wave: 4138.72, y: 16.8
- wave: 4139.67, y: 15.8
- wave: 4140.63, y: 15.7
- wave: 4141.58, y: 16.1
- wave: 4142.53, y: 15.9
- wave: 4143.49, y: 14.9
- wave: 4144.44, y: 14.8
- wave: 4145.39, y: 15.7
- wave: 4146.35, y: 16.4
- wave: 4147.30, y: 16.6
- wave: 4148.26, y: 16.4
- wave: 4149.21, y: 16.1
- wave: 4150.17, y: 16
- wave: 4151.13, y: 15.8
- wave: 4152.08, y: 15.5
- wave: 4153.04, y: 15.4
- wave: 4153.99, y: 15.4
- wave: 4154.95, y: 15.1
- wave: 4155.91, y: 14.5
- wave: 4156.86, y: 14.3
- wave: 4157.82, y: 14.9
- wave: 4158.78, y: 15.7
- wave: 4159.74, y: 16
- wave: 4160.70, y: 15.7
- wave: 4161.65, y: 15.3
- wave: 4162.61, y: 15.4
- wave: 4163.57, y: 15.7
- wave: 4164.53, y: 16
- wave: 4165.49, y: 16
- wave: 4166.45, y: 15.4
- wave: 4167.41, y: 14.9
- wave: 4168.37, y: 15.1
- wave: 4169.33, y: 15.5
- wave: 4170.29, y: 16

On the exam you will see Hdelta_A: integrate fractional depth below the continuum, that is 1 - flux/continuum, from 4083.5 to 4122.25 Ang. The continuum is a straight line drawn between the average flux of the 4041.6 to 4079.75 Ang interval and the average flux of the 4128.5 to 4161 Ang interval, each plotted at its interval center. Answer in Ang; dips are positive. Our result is -1.9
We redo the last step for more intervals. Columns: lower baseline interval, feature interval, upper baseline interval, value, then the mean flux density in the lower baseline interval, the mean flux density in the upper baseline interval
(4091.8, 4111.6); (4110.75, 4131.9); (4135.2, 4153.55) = -0.51 Ang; 16.2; 16.1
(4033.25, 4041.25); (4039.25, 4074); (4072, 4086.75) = 1.50 Ang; 16.8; 16.9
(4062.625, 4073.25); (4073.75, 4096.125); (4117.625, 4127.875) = -0.53 Ang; 16.4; 16.3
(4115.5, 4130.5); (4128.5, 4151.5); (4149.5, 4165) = -0.18 Ang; 16.4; 15.4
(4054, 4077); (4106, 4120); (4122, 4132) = -0.75 Ang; 16.2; 15.9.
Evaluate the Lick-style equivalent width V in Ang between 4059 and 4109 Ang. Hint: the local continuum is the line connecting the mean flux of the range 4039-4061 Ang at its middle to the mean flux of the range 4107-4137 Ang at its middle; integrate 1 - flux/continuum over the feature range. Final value -1.1 Ang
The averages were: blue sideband 15.9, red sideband 16.4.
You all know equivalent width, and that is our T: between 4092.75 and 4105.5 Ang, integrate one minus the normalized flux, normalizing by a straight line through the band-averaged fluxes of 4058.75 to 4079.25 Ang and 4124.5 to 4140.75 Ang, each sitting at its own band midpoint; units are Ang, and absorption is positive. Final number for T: 0.2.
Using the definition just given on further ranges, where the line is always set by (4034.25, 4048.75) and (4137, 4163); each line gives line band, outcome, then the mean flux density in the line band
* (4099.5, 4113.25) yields -0.4 Ang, 16.4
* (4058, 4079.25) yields -0.3 Ang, 16.3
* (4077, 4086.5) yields -0.6 Ang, 17.1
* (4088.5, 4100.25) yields -0.3 Ang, 16.4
